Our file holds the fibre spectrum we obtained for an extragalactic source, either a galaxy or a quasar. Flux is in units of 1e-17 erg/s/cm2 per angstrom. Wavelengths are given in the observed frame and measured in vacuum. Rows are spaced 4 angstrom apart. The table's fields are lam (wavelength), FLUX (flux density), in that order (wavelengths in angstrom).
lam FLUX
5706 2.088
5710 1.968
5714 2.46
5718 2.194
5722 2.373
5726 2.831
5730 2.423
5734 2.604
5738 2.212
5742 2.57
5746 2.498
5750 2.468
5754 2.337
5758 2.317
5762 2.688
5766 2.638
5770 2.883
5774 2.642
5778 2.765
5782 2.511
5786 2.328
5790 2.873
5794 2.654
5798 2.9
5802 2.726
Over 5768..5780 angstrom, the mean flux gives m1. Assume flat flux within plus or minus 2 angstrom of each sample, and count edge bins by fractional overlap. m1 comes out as 2.76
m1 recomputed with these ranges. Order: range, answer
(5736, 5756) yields 2.42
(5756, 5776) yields 2.63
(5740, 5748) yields 2.53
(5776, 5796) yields 2.63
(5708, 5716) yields 2.21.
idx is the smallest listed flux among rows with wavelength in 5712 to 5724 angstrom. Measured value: 2.194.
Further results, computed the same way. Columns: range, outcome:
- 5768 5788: 2.328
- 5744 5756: 2.337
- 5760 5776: 2.638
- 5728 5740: 2.212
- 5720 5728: 2.373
